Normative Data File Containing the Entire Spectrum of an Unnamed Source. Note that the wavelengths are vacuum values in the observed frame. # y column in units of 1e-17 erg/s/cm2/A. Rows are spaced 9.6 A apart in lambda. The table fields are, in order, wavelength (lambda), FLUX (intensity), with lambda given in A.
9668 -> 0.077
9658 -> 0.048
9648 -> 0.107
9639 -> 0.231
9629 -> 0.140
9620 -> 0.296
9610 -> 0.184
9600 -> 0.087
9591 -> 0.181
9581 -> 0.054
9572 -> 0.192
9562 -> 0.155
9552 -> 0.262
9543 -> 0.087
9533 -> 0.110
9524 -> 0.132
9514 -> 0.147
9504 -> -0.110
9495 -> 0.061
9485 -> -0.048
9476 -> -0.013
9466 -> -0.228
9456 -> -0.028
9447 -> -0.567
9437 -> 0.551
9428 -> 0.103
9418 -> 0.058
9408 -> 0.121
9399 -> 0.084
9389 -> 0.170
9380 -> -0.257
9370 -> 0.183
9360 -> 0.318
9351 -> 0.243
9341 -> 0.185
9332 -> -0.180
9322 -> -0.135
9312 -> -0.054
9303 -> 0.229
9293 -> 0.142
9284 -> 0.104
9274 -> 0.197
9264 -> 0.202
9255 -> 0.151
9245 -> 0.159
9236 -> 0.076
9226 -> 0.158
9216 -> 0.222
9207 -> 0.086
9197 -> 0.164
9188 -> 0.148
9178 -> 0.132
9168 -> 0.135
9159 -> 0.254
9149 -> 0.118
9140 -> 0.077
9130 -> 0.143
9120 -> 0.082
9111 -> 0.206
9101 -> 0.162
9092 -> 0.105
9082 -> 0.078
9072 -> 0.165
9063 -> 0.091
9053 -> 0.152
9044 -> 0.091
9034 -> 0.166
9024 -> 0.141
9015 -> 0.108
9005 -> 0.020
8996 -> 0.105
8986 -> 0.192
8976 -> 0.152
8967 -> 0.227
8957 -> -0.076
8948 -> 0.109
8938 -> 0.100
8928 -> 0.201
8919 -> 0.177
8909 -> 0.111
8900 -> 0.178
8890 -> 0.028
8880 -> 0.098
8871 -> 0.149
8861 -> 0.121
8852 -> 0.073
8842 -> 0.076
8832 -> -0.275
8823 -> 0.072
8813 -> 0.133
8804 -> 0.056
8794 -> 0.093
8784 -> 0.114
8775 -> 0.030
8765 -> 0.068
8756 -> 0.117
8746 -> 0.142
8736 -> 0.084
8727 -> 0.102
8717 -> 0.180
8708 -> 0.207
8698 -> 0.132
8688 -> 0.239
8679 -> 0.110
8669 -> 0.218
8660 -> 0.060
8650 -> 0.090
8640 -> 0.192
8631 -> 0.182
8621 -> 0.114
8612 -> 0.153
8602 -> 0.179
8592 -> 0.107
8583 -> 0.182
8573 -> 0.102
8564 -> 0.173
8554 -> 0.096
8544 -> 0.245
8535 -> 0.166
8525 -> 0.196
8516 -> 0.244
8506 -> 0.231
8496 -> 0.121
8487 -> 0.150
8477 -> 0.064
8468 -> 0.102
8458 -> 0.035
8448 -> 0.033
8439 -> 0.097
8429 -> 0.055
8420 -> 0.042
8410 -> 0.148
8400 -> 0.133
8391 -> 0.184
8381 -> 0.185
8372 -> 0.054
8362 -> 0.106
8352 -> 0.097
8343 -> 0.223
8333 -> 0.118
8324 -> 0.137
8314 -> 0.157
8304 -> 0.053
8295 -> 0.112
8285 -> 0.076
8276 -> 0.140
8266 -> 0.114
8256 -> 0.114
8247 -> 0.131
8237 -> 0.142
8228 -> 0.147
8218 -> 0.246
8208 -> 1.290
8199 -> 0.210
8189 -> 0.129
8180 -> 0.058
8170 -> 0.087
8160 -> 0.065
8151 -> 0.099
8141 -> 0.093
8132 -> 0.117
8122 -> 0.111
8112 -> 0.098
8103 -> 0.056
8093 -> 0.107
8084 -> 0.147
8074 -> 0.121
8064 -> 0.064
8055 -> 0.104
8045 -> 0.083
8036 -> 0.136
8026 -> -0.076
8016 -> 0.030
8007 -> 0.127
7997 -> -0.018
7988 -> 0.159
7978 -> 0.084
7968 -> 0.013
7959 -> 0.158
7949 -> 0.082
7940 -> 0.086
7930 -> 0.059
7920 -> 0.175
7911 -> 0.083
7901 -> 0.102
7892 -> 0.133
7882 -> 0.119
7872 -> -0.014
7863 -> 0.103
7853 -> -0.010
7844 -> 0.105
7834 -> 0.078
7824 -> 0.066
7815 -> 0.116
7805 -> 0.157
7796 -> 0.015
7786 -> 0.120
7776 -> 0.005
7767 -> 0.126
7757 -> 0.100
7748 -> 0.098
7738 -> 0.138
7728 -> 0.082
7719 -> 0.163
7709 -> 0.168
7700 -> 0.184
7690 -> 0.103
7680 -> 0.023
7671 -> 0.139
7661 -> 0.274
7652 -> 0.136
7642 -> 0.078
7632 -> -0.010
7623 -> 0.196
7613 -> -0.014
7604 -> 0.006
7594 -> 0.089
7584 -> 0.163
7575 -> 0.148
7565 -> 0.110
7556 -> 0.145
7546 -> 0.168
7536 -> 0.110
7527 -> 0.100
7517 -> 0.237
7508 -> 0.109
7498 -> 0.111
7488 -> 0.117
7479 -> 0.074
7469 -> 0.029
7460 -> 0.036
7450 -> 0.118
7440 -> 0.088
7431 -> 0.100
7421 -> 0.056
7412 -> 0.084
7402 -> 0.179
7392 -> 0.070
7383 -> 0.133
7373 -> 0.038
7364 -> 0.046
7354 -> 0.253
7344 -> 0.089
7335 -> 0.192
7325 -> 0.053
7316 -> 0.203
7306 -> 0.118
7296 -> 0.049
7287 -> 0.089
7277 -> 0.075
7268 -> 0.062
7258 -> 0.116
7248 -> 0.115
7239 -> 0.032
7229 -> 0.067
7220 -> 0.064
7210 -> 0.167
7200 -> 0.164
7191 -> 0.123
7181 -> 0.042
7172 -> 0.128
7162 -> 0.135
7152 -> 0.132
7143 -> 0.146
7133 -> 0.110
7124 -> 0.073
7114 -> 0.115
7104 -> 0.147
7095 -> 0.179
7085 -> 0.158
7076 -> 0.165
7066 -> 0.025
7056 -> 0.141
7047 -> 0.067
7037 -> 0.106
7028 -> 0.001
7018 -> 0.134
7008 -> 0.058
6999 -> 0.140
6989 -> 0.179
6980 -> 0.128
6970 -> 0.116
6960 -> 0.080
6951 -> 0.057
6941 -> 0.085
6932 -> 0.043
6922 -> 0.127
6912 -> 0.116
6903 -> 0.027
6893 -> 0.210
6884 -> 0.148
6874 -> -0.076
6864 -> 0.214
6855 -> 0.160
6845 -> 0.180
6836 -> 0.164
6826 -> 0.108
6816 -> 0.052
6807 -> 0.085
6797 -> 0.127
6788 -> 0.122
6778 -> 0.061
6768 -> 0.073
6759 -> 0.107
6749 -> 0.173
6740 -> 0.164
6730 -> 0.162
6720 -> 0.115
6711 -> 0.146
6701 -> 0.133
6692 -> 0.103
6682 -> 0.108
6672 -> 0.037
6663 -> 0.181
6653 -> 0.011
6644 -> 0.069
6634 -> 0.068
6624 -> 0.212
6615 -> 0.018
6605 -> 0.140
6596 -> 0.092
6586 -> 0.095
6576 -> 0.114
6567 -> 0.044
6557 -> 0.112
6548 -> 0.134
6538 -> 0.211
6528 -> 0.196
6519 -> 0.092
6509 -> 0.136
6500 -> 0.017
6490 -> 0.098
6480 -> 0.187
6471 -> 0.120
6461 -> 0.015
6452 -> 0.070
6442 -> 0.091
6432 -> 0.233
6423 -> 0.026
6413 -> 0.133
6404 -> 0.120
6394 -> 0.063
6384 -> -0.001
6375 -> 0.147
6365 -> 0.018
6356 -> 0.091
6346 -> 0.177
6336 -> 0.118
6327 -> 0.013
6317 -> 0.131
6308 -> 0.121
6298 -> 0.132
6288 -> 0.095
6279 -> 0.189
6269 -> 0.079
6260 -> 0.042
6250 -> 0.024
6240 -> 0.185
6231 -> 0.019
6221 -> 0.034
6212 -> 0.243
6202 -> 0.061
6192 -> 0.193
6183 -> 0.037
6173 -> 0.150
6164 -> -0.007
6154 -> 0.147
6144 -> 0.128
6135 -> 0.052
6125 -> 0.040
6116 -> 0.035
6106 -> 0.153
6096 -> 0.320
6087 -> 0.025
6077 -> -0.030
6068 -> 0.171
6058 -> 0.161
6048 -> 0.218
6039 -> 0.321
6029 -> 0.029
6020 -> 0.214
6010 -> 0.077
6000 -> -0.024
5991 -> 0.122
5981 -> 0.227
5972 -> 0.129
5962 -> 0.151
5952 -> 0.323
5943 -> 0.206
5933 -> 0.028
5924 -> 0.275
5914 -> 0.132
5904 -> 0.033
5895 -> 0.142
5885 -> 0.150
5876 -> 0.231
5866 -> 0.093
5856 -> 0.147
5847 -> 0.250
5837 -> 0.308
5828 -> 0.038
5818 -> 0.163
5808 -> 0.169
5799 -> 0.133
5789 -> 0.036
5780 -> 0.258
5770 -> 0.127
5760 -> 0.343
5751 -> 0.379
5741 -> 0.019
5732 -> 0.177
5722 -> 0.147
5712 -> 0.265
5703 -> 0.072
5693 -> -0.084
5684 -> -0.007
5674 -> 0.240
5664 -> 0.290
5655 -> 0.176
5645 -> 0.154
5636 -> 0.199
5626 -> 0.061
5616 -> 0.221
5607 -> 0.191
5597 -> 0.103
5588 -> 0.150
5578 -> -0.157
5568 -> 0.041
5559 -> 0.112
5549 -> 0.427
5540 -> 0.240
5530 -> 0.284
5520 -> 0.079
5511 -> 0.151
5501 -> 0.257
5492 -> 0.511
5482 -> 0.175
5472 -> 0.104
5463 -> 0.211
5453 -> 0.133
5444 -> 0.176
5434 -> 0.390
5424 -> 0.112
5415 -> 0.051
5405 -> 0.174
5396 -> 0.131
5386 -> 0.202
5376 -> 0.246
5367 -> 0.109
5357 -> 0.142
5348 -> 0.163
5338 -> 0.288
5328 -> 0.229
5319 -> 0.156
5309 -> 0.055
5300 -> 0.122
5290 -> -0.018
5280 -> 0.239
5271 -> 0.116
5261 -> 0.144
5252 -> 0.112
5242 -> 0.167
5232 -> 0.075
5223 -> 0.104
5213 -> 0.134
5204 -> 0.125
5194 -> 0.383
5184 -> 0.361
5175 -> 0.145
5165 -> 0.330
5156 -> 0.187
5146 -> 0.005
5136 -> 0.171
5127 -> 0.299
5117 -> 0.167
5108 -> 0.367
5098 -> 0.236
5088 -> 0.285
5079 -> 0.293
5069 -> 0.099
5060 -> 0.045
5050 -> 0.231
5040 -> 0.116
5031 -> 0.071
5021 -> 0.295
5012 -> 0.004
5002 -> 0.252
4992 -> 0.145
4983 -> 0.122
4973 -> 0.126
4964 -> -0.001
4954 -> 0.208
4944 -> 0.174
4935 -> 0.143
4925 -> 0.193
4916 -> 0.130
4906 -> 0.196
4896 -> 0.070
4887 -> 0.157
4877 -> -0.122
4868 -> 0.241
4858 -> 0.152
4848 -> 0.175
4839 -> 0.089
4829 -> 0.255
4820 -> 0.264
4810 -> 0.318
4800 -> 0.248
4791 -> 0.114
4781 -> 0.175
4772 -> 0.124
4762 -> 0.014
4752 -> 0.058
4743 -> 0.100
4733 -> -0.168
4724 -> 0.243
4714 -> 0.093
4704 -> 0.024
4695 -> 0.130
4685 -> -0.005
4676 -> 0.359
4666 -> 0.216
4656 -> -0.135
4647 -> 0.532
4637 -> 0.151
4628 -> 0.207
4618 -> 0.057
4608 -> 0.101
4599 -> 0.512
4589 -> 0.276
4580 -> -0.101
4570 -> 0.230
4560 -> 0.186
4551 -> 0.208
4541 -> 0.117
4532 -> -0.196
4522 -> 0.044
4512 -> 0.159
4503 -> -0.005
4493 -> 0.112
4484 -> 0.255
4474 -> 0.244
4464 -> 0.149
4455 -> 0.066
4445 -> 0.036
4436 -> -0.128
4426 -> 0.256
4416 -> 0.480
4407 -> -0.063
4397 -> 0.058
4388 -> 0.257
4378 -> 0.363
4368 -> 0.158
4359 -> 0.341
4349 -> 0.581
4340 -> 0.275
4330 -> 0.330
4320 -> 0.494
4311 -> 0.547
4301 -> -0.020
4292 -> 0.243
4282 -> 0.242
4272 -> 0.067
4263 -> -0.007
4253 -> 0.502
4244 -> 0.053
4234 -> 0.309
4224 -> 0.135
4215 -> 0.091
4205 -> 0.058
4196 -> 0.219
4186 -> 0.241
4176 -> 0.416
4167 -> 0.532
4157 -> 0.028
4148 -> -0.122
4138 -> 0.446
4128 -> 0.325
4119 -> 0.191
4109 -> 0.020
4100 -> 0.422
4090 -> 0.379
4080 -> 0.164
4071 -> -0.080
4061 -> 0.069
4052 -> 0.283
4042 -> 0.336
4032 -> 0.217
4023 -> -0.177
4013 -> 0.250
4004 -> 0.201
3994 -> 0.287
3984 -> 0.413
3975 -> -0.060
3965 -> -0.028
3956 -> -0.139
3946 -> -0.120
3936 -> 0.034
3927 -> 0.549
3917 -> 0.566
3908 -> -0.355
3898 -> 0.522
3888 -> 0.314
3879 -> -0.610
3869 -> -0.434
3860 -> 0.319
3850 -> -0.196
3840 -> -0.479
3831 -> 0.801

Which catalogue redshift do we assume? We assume 1.201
